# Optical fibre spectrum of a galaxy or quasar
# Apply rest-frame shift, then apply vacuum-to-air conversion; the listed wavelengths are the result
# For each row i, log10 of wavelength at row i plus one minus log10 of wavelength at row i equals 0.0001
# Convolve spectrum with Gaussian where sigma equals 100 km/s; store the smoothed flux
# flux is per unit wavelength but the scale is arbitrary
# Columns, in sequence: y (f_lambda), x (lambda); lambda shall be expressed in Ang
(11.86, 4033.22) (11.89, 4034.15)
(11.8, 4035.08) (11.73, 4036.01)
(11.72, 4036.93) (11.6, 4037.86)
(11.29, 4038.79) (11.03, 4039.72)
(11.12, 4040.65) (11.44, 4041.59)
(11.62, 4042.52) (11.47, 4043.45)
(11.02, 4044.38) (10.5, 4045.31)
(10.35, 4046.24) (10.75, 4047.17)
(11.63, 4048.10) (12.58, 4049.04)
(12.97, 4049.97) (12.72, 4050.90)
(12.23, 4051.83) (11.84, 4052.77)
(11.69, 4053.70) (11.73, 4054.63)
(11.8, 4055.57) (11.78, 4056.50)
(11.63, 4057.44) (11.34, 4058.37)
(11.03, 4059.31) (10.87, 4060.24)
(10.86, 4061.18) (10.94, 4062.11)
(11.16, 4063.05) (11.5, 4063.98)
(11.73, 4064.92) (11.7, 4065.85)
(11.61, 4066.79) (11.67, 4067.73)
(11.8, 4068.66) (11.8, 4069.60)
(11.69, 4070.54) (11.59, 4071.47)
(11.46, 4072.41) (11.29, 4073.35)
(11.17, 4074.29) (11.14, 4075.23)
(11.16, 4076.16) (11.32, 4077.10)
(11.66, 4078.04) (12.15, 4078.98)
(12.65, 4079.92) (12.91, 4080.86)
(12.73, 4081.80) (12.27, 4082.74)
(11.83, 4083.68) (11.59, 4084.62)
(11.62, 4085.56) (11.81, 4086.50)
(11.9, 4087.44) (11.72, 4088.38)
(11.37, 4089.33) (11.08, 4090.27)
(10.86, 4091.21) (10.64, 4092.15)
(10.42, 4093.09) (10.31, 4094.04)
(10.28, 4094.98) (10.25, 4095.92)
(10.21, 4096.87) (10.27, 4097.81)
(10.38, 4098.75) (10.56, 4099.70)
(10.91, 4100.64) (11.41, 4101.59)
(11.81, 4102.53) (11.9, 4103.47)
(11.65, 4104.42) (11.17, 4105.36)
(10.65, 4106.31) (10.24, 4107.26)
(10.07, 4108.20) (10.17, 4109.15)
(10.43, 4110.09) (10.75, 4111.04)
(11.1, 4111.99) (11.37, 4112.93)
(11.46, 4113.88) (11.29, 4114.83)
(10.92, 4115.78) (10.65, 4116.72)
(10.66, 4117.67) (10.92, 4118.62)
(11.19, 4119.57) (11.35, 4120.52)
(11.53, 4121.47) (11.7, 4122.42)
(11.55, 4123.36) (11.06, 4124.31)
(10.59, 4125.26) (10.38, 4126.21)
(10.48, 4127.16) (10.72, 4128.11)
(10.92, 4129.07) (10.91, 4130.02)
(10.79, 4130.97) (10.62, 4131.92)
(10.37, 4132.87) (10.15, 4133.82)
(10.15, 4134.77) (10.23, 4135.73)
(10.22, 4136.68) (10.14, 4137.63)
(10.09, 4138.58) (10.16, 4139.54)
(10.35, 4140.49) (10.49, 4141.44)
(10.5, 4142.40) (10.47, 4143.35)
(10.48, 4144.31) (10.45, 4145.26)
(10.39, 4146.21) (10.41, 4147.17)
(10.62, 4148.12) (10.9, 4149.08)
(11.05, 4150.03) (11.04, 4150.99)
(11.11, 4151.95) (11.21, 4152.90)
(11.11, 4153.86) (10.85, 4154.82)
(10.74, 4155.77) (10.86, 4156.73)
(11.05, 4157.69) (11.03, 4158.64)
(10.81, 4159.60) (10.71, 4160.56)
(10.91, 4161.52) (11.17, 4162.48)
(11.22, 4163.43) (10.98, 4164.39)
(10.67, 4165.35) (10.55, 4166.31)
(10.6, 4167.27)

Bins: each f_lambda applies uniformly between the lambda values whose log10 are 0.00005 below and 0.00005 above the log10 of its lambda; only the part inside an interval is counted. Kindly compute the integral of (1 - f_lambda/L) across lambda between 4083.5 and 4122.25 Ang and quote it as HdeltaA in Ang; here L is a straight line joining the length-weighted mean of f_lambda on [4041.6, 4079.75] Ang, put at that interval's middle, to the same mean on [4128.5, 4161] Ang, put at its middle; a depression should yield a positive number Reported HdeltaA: 0.30 Ang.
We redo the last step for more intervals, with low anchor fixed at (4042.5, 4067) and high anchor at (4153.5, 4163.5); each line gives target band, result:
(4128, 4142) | 0.8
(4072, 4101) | 0.1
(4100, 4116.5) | 0.3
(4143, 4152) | 0.3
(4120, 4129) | 0.1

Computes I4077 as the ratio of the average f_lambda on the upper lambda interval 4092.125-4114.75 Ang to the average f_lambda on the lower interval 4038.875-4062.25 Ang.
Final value 0.94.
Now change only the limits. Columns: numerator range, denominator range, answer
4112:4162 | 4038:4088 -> 0.93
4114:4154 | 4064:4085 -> 0.91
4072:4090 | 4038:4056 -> 1.02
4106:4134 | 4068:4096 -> 0.94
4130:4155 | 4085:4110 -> 0.97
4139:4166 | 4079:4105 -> 0.95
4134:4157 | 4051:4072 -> 0.91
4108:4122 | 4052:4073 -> 0.95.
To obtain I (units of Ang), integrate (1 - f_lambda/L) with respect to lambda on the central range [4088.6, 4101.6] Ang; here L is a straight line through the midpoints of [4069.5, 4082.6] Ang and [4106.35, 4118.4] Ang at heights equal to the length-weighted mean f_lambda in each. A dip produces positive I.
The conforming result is 0.7 Ang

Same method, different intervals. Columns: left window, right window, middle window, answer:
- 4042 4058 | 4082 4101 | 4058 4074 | 0.0 Ang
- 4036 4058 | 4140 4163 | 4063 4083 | -0.6 Ang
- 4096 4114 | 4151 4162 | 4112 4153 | 0.6 Ang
